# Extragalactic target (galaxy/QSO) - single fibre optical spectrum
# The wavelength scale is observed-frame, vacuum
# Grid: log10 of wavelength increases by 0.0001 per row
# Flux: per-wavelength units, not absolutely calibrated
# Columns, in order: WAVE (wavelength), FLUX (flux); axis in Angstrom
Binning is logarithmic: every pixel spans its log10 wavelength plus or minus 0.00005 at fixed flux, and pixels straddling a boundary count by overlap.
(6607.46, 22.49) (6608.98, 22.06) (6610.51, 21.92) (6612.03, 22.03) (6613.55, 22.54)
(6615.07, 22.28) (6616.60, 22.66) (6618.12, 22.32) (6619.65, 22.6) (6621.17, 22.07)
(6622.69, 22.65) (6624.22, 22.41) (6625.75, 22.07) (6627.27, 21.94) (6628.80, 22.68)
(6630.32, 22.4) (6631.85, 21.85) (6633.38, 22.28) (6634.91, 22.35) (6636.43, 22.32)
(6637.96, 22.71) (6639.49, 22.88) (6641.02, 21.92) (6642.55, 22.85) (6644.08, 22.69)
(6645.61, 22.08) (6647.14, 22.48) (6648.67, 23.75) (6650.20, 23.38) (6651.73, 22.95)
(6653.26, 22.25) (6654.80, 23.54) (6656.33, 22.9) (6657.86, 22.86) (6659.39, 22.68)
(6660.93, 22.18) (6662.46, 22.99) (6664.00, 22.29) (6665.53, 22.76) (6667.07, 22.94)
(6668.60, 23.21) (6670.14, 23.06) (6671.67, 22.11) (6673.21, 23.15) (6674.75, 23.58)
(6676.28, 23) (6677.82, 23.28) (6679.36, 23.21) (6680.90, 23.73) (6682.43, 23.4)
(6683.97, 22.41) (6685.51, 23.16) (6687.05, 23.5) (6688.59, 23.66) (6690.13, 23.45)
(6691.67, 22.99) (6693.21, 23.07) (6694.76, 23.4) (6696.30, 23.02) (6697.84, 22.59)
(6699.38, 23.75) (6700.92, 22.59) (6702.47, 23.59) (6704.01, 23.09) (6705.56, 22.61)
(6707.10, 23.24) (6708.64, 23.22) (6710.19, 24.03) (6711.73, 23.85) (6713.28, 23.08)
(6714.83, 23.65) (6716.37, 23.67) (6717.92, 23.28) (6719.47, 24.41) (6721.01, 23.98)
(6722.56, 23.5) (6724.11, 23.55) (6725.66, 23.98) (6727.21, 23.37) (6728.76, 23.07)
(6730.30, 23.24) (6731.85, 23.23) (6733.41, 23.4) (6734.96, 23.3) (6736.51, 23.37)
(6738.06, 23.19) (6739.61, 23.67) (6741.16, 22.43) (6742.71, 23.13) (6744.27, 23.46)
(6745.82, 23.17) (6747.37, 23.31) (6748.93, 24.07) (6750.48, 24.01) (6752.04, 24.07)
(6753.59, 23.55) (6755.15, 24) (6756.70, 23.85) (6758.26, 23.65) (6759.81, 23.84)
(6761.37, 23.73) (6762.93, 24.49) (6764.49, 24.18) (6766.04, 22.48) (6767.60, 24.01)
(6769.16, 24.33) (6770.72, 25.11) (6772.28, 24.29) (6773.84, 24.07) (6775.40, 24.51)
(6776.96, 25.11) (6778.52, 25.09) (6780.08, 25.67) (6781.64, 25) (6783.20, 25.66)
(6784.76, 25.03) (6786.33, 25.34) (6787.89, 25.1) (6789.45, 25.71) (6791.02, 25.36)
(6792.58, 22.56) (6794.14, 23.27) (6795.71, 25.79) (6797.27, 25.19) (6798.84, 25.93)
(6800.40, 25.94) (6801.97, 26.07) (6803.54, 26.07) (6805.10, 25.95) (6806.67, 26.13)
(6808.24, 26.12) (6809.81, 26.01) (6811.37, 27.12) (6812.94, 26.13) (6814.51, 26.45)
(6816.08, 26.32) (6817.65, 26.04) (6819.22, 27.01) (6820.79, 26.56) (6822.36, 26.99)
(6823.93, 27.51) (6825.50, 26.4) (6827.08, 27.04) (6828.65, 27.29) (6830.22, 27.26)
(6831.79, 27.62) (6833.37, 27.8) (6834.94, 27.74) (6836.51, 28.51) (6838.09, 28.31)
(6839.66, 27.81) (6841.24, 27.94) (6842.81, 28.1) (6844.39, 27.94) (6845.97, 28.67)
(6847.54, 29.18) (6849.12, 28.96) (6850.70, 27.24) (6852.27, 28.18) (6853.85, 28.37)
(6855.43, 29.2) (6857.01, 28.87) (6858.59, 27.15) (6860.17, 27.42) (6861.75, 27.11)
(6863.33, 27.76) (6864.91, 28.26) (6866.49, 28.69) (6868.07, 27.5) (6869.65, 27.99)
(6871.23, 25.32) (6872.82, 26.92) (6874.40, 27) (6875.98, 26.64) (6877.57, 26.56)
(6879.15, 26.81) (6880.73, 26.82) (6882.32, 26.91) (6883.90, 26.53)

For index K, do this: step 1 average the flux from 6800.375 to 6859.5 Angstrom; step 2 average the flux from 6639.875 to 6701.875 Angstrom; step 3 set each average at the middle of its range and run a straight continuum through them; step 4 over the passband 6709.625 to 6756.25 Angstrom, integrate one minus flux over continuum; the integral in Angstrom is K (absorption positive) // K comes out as 2.1 Angstrom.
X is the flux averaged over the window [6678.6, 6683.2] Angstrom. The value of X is 23.5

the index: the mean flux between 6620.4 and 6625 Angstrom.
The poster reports 22.4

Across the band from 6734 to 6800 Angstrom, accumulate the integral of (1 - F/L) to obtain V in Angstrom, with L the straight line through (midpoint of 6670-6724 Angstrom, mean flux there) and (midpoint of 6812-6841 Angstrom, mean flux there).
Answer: 3.03 Angstrom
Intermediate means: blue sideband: 23.3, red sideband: 27.2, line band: 24.2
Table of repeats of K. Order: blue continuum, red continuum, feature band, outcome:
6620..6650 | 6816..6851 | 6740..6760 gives 1.5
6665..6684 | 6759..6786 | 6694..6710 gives 0.2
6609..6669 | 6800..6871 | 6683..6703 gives 0.6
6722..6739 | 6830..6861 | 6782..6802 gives 0.6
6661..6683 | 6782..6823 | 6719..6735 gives 0.4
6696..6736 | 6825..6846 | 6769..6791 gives 0.6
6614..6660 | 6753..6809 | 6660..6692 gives 0.2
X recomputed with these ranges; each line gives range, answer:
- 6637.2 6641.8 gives 22.5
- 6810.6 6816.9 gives 26.5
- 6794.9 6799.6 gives 25.6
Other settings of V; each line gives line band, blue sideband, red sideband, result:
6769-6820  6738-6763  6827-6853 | 0.6 Angstrom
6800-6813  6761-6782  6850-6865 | -0.2 Angstrom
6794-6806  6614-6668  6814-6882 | 0.3 Angstrom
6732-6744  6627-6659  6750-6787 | 0.4 Angstrom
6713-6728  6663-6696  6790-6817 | 0.2 Angstrom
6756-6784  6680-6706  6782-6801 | 0.3 Angstrom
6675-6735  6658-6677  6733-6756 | -0.5 Angstrom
